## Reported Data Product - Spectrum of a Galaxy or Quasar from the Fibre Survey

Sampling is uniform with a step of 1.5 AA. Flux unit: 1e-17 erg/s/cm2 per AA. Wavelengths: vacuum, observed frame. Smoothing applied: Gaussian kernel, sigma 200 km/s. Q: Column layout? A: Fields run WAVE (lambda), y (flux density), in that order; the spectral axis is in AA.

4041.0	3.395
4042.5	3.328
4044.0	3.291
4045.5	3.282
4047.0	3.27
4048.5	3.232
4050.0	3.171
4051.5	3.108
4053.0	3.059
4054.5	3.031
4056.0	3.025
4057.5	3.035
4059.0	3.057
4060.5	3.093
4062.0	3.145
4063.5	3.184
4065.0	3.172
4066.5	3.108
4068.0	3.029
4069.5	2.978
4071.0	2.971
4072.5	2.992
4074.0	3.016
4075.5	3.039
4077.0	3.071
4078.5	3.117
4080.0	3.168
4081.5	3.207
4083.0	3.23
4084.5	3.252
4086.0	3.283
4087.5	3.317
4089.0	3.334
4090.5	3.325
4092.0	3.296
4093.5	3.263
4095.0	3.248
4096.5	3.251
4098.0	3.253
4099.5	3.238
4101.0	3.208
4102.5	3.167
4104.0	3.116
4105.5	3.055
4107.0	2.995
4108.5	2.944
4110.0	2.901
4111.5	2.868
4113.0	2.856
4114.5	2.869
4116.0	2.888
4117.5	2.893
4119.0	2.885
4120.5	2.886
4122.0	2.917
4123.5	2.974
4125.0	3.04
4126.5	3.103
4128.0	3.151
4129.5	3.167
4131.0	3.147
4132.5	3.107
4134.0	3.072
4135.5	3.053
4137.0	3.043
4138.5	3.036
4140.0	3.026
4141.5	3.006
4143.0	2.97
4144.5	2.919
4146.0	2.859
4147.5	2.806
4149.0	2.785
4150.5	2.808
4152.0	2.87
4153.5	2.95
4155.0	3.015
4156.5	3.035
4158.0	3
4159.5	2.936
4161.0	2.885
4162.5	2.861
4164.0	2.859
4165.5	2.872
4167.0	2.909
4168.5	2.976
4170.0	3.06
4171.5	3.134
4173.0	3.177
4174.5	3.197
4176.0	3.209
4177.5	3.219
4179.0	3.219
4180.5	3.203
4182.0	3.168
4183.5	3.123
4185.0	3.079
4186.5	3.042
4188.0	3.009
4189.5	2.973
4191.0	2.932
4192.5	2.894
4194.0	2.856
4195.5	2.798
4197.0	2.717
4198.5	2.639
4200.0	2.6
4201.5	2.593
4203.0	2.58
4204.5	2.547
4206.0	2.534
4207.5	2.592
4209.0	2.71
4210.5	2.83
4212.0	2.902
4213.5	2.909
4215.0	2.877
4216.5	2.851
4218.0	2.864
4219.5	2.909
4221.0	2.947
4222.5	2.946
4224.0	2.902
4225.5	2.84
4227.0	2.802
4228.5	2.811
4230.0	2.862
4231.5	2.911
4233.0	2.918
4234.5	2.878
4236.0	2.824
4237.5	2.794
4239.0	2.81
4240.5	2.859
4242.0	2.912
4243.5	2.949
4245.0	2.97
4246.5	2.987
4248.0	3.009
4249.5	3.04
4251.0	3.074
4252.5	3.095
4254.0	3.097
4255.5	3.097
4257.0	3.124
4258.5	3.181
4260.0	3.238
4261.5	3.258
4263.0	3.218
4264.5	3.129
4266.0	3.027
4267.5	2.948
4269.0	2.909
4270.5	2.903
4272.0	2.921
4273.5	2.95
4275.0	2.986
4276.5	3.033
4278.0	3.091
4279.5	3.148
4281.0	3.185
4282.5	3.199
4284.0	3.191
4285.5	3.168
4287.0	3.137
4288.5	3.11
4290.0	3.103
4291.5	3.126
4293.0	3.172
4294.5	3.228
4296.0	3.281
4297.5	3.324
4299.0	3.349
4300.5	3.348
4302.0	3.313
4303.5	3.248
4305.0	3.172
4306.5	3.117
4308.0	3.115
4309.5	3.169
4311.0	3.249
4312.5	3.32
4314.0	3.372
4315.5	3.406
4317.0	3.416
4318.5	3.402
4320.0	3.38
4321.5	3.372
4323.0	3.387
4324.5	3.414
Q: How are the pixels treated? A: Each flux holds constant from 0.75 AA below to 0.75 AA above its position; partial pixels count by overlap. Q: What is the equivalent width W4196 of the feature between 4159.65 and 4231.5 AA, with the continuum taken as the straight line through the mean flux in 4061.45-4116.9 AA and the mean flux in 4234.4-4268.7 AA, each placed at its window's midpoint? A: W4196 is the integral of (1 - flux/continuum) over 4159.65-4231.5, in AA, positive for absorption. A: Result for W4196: 3.60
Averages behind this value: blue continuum 3.12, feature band 2.9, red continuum 3.02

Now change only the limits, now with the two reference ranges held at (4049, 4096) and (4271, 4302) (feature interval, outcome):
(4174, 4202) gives 1.6 AA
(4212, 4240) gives 2.5 AA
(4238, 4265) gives 0.8 AA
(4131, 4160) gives 1.6 AA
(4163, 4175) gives 0.5 AA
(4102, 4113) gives 0.5 AA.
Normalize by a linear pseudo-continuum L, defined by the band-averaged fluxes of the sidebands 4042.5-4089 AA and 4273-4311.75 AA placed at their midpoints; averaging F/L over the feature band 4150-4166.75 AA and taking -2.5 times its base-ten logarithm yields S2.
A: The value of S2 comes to 0.08 mag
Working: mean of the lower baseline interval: 3.14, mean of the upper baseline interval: 3.17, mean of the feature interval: 2.92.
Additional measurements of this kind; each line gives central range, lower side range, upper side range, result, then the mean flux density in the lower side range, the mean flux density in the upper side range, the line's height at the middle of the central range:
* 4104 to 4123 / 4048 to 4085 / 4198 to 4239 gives 0.03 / 3.1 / 2.79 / 3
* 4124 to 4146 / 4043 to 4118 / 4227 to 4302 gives 0.02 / 3.12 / 3.06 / 3.1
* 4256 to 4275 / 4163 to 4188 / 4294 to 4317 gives 0.05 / 3.09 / 3.27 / 3.22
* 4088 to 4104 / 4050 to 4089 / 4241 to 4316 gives -0.05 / 3.11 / 3.13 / 3.12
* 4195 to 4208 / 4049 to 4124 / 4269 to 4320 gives 0.20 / 3.09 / 3.19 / 3.14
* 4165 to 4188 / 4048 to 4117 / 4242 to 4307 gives 0.00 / 3.11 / 3.12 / 3.11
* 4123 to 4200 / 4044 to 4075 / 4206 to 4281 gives 0.01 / 3.1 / 2.95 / 3.02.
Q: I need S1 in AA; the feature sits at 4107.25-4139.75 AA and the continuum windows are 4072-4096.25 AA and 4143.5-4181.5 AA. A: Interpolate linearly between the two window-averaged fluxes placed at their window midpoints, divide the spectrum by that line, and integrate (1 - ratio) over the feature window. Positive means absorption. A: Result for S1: 1.1 AA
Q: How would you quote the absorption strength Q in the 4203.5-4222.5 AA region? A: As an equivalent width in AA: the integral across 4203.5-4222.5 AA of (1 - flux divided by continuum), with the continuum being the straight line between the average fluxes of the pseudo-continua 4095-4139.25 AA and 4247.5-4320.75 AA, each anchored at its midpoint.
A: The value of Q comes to 2.0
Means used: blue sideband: 3.04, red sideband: 3.17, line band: 2.79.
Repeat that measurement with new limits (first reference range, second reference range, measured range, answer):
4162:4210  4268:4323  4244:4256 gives 0.1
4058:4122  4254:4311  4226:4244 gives 1.6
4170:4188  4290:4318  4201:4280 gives 6.9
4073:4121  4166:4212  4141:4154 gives 0.5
